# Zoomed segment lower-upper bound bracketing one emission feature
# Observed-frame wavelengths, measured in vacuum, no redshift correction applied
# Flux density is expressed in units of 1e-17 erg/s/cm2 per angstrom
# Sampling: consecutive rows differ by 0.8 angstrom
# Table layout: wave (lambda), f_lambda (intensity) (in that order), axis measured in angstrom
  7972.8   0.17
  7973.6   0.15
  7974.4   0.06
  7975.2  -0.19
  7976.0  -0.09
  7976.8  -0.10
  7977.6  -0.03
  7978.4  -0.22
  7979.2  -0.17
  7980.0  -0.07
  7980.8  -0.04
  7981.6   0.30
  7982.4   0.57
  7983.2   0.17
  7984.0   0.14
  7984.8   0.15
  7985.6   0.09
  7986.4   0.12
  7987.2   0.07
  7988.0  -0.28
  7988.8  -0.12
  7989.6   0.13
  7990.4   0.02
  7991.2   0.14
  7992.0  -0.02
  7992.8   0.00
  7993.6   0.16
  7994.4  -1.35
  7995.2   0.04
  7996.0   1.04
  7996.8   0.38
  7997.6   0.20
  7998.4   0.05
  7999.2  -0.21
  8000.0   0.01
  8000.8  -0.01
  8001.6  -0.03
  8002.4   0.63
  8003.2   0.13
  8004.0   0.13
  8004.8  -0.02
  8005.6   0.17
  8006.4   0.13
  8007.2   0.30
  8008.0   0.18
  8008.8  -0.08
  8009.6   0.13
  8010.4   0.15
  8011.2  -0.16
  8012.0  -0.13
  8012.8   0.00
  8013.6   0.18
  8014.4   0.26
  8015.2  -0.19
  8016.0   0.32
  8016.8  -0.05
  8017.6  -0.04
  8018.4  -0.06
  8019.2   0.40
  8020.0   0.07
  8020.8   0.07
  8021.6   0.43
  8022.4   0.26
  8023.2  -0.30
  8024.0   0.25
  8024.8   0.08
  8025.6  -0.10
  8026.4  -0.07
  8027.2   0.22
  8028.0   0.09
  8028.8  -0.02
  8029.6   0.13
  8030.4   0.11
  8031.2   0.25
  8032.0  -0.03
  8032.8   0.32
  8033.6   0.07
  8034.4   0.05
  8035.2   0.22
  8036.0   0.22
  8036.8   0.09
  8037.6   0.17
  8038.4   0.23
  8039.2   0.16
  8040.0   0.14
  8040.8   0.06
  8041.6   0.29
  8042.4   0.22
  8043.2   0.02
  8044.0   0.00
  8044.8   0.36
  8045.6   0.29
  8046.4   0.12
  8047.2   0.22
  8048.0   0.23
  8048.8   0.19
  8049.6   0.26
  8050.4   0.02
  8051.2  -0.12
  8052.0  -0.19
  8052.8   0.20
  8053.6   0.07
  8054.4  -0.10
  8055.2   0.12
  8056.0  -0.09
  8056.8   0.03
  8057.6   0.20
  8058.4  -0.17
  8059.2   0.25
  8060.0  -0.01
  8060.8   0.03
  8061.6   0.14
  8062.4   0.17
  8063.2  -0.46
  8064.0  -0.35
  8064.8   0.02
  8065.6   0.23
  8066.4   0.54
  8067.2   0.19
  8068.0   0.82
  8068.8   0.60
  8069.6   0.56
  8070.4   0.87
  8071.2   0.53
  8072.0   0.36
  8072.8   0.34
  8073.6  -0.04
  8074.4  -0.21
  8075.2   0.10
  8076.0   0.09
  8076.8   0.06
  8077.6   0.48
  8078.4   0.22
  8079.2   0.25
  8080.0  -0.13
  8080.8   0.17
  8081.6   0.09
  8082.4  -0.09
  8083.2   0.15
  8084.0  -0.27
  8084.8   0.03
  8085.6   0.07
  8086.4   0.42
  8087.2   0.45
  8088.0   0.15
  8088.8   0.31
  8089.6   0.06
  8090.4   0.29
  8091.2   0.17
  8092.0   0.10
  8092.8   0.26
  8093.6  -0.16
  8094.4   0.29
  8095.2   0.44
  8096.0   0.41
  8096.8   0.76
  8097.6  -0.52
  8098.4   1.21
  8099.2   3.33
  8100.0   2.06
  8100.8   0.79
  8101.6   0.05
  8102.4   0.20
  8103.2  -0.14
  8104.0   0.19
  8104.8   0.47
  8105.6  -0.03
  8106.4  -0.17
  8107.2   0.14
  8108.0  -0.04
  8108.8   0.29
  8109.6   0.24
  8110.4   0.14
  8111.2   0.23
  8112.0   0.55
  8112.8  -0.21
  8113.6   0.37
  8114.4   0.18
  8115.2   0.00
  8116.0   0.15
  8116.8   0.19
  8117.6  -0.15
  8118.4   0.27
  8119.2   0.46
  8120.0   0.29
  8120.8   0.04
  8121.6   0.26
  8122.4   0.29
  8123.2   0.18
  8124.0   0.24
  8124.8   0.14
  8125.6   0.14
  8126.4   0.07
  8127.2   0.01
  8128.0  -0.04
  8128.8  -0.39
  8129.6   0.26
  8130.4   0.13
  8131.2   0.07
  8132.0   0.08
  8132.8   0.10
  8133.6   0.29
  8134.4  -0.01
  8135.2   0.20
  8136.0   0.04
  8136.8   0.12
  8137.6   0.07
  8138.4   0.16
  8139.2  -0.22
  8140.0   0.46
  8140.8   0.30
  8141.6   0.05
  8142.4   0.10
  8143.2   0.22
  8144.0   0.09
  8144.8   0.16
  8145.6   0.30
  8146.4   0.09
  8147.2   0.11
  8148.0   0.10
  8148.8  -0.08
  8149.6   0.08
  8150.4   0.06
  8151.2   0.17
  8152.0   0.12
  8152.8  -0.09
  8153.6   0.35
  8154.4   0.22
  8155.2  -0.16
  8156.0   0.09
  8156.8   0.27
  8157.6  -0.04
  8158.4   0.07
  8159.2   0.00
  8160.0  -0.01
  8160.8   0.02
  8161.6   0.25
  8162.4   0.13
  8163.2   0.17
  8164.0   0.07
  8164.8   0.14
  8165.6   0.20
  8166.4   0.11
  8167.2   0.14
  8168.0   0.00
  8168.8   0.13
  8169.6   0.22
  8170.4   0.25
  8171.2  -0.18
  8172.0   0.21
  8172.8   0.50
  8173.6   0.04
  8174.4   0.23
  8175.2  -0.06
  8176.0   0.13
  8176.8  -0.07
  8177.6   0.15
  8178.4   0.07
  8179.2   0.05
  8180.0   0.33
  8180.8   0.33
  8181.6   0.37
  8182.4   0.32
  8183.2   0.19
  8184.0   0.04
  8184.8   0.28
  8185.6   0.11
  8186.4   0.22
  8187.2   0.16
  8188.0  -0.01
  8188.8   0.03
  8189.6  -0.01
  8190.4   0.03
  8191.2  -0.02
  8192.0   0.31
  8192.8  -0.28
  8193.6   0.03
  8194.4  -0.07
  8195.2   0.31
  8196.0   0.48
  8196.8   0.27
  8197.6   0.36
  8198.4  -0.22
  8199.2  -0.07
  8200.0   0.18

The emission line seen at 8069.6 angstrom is H-gamma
